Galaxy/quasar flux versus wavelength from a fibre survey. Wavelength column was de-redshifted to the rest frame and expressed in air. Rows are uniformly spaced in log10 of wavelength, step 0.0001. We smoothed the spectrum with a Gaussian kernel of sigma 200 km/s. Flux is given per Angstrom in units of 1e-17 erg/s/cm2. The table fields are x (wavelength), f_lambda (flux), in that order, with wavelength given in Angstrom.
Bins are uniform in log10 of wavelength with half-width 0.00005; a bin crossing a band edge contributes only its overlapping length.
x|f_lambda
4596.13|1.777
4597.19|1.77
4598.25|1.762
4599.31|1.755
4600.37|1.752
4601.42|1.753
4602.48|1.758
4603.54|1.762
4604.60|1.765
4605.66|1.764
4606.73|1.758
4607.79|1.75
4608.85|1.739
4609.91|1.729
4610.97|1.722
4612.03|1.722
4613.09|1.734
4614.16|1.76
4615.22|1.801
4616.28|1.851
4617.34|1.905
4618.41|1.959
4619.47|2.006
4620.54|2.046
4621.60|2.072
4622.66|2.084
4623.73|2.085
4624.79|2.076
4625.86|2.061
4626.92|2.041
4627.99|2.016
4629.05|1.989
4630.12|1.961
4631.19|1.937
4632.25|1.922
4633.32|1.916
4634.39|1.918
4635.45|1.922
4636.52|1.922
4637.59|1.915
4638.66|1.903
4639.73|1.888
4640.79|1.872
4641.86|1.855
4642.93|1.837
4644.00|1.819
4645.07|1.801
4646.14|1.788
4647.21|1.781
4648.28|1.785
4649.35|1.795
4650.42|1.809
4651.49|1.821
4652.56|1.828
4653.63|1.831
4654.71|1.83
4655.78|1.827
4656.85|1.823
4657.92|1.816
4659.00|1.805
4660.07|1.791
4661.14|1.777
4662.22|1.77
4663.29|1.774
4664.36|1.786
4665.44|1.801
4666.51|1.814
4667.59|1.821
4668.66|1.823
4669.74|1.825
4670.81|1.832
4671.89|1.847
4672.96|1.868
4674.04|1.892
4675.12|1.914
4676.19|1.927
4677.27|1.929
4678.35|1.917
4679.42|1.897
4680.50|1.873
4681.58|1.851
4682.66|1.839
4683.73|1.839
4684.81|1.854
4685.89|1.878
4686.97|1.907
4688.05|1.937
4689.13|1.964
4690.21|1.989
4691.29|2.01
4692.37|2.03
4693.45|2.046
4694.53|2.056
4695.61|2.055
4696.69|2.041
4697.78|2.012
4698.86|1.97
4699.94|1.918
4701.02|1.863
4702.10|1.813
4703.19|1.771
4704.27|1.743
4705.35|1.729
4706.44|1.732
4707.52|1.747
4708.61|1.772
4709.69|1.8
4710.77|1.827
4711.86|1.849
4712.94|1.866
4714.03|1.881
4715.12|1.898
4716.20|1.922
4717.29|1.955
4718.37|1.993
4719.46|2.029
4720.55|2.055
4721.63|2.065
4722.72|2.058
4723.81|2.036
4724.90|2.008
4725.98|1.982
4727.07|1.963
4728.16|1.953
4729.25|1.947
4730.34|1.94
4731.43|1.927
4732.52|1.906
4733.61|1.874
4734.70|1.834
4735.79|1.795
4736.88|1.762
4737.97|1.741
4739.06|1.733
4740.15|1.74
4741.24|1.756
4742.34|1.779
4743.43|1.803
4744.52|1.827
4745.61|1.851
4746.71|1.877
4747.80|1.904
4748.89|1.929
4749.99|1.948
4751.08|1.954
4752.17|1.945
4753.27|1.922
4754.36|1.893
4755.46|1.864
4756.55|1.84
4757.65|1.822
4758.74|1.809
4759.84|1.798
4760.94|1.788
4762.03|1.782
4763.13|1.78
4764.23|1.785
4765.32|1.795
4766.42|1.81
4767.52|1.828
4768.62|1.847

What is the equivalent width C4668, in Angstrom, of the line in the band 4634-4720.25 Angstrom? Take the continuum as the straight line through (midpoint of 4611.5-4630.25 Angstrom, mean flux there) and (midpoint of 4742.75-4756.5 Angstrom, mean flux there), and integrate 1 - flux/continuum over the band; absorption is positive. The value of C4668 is 2.57 Angstrom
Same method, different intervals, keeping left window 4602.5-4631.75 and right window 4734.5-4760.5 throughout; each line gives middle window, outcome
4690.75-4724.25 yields -1.2 Angstrom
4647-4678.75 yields 0.7 Angstrom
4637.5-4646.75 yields 0.2 Angstrom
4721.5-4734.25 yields -0.8 Angstrom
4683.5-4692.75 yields -0.4 Angstrom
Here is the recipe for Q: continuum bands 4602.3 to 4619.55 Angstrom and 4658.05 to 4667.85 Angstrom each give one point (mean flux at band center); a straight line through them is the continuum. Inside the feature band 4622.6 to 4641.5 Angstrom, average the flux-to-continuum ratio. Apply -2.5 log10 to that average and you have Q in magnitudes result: -0.10 mag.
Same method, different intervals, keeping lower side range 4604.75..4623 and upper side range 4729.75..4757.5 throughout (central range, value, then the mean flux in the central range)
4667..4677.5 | -0.01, 1.87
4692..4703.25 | -0.07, 1.97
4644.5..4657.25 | 0.02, 1.81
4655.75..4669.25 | 0.03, 1.8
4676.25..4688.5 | -0.02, 1.88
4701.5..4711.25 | 0.05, 1.77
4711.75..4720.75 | -0.05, 1.94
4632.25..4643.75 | -0.03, 1.89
